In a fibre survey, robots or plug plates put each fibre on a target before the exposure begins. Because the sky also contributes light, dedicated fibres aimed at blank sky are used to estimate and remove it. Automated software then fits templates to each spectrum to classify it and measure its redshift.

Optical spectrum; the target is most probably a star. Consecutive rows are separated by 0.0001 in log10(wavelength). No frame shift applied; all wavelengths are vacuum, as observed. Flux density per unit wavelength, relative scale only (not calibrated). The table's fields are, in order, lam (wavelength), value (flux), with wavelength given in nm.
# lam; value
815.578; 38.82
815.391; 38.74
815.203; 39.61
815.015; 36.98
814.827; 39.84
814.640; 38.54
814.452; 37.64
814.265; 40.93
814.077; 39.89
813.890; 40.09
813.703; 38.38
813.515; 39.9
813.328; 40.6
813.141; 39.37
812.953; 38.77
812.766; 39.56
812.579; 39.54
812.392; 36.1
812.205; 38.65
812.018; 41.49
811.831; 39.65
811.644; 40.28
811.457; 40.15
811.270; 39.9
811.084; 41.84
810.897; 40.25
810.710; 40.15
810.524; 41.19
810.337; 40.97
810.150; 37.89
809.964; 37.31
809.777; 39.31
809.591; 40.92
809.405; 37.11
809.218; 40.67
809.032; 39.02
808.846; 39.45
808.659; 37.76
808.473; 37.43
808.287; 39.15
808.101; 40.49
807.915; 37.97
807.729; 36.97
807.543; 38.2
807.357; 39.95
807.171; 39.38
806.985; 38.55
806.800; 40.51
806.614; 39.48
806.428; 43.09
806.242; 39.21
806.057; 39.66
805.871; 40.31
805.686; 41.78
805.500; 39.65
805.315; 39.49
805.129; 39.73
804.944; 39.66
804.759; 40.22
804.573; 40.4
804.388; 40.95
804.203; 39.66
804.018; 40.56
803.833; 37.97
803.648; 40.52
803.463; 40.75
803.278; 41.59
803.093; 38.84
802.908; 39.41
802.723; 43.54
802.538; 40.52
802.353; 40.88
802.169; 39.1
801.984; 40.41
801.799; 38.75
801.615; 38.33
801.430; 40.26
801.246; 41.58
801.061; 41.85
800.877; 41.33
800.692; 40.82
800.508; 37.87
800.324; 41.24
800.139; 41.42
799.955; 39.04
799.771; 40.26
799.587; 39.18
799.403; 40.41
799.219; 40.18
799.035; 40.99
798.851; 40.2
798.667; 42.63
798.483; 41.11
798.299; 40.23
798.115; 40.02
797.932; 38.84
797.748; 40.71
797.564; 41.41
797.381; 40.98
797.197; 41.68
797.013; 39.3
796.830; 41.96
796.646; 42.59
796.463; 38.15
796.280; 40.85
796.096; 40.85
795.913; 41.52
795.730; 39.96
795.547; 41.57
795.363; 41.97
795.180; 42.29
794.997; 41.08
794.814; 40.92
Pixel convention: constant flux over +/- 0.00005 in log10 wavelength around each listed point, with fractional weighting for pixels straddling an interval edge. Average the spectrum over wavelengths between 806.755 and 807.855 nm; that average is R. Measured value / 38.8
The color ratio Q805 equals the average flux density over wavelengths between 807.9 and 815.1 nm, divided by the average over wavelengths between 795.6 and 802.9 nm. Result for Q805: 0.97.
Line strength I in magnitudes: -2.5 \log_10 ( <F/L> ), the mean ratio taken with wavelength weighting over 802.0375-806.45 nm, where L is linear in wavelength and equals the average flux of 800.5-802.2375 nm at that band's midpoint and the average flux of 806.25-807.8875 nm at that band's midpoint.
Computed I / -0.01 mag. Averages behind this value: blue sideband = 40.1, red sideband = 39.4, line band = 40.3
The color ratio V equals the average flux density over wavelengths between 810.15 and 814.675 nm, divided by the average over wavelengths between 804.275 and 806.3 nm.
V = 0.99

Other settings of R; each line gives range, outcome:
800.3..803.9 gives 40.3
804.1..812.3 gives 39.7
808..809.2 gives 39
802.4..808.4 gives 39.9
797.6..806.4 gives 40.3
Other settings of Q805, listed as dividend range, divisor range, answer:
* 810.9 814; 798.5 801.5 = 0.98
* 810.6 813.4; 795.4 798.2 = 0.98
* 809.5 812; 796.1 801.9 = 0.99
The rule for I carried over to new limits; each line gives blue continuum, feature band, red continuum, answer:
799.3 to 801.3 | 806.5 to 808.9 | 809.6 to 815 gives 0.03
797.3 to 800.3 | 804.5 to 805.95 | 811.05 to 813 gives 0.00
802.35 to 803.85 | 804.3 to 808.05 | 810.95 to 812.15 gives 0.02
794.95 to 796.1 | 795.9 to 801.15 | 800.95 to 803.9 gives 0.01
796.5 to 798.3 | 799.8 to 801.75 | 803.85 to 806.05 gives 0.00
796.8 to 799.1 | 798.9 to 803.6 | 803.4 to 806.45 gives 0.00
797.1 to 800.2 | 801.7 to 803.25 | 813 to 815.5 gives 0.00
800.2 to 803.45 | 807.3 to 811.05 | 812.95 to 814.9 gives 0.02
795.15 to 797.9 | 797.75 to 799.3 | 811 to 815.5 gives 0.01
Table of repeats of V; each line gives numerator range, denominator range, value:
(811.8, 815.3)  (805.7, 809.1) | 1.00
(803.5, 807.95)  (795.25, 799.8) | 0.98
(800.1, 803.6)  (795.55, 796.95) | 0.99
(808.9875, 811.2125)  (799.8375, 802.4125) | 0.99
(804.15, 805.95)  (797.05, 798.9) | 0.99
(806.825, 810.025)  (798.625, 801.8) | 0.96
